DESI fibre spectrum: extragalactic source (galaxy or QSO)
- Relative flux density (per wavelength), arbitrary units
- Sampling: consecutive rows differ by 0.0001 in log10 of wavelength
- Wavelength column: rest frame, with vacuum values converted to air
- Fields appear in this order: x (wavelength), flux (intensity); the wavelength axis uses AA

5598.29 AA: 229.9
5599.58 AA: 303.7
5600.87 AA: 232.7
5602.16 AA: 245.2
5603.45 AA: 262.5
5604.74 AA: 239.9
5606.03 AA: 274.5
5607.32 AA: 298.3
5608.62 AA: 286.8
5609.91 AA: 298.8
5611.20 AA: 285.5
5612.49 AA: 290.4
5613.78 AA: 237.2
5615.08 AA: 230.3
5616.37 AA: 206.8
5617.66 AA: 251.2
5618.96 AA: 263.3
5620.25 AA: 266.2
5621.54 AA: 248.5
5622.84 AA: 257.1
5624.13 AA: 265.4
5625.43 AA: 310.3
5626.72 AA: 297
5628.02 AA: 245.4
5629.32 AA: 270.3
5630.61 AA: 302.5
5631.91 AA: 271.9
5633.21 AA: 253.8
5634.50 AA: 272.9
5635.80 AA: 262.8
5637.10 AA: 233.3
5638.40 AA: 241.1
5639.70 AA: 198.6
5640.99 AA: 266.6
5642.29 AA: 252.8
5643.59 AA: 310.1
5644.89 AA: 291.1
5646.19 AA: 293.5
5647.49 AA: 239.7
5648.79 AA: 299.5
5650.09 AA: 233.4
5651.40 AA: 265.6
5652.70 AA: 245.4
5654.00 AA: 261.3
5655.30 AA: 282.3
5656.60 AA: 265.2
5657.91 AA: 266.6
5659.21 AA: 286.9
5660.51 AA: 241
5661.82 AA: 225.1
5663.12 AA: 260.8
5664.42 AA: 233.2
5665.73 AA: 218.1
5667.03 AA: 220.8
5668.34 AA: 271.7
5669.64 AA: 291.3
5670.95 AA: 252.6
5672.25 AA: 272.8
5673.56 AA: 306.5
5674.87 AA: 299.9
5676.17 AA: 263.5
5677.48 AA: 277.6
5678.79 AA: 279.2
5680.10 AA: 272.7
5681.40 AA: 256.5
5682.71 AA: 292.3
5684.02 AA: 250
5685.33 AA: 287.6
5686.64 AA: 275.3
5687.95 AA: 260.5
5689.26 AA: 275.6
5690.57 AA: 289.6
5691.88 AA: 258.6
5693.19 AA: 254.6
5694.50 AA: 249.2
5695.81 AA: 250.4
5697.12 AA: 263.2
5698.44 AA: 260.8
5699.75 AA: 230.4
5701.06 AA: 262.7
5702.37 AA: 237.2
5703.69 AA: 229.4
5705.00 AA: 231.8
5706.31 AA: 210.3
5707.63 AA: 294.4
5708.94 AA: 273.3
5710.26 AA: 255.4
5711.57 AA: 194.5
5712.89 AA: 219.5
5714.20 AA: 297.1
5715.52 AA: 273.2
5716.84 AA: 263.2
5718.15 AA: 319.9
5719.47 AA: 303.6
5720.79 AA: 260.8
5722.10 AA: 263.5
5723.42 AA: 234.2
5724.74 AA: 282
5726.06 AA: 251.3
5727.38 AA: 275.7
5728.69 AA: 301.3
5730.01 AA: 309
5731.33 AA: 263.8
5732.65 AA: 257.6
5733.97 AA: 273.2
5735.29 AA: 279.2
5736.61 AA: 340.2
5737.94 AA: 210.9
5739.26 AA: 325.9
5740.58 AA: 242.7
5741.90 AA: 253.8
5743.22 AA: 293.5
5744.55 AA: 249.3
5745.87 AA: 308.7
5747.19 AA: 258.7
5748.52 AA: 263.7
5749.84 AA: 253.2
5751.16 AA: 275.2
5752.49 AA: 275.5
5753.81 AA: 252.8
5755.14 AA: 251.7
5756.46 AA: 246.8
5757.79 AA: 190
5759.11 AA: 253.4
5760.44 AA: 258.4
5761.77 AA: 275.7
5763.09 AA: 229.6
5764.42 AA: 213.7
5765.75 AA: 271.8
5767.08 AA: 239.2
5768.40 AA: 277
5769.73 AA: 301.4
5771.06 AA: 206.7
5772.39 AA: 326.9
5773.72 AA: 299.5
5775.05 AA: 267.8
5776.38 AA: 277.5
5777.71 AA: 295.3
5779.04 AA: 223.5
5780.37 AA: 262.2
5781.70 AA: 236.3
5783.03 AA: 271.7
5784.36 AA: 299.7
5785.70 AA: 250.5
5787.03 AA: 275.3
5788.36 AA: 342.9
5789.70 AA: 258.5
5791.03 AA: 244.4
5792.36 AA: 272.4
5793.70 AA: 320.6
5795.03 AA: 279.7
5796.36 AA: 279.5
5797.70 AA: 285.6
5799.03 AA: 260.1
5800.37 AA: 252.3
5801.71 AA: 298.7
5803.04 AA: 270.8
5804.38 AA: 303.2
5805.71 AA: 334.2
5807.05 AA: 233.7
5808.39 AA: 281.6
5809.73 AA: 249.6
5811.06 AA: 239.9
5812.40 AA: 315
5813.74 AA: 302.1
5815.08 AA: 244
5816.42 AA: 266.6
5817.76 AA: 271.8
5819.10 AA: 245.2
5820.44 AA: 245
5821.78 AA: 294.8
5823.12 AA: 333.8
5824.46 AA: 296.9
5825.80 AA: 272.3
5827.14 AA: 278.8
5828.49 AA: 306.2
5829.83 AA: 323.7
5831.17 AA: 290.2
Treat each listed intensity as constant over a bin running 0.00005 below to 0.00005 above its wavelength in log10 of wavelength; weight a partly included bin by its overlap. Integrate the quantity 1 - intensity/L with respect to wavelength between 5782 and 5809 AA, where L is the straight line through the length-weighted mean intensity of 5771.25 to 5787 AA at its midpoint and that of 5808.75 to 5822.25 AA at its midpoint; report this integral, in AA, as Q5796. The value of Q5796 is -1.0 AA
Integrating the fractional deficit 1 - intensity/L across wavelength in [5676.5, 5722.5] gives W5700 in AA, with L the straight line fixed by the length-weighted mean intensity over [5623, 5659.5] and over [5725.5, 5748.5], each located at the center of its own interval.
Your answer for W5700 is 1.7 AA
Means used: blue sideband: 267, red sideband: 276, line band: 262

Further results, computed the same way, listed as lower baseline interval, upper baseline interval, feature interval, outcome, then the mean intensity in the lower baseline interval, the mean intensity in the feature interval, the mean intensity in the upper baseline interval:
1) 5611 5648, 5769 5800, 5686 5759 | 1.9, 262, 263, 275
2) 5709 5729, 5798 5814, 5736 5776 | 1.1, 266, 264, 278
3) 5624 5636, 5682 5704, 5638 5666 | 1.2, 276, 259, 261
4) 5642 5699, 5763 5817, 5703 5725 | 0.8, 266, 259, 273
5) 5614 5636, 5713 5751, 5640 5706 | 1.3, 263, 263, 275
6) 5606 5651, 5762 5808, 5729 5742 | -0.3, 266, 277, 273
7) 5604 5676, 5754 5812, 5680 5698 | -0.1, 264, 267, 268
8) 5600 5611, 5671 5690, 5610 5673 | 2.6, 269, 261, 276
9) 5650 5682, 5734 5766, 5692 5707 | 1.0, 263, 244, 261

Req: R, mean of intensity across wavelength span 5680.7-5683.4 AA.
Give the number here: 275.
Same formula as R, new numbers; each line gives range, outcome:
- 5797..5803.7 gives 273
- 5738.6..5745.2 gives 273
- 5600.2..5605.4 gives 245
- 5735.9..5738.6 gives 275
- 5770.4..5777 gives 276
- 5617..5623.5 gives 257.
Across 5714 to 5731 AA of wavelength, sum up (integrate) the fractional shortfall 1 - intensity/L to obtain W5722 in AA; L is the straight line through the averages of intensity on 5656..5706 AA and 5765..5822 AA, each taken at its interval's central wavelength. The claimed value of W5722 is -0.9 AA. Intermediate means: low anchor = 261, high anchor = 274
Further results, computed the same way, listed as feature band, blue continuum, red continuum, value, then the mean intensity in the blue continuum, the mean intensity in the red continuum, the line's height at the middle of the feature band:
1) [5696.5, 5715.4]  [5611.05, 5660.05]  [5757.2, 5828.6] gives 1.4 AA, 263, 272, 267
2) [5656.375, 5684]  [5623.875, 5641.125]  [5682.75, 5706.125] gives -0.5 AA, 264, 257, 259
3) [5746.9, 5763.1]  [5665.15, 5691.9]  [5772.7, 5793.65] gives 1.2 AA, 271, 274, 273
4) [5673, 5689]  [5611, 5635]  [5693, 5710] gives -1.5 AA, 264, 250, 254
